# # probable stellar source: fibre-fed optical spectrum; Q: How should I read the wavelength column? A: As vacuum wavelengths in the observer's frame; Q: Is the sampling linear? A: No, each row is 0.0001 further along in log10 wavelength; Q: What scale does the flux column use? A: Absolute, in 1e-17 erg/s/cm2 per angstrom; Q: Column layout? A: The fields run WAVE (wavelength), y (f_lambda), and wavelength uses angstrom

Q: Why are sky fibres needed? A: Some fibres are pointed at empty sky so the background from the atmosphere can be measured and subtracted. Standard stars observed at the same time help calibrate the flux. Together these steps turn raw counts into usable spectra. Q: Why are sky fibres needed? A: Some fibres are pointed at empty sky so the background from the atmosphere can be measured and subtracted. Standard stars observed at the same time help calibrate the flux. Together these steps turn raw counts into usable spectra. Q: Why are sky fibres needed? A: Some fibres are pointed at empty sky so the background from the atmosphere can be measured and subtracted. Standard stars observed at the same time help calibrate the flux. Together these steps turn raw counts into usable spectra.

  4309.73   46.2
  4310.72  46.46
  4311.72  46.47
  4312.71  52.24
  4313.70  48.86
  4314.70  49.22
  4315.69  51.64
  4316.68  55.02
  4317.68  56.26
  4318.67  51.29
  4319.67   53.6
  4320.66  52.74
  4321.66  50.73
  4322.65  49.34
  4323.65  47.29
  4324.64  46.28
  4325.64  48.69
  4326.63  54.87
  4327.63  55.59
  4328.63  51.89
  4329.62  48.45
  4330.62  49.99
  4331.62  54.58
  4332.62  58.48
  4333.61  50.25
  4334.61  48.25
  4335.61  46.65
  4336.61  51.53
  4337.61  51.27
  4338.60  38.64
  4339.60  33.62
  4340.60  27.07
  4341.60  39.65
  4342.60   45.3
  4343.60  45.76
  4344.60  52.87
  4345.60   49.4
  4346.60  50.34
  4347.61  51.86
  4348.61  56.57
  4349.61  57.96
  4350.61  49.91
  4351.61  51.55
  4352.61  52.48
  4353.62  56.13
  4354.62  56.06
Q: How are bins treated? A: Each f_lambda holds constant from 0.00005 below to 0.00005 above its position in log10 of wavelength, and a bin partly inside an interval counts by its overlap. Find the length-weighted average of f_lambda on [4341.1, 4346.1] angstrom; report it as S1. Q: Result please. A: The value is 46.6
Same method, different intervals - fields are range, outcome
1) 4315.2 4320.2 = 53.6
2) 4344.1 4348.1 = 51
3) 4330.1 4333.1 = 54.1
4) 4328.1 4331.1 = 50.2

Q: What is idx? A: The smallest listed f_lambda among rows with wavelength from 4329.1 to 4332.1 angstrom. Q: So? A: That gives 48.45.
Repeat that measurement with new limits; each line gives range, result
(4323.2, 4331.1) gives 46.28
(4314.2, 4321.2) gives 49.22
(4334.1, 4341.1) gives 27.07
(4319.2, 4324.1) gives 47.29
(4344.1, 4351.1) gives 49.4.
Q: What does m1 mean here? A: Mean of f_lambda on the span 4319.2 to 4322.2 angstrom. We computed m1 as 52.4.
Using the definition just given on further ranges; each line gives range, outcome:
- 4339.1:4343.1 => 36.4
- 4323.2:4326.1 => 47.4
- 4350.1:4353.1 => 51.4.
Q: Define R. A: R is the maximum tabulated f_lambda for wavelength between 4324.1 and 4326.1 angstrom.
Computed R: 48.69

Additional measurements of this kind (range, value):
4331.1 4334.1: 58.48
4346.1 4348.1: 51.86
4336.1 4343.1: 51.53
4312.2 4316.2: 52.24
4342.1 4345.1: 52.87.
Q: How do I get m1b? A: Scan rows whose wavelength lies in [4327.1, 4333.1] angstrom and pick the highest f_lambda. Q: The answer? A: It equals 58.48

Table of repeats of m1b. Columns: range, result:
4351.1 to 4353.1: 52.48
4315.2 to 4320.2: 56.26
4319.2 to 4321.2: 53.6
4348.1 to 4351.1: 57.96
